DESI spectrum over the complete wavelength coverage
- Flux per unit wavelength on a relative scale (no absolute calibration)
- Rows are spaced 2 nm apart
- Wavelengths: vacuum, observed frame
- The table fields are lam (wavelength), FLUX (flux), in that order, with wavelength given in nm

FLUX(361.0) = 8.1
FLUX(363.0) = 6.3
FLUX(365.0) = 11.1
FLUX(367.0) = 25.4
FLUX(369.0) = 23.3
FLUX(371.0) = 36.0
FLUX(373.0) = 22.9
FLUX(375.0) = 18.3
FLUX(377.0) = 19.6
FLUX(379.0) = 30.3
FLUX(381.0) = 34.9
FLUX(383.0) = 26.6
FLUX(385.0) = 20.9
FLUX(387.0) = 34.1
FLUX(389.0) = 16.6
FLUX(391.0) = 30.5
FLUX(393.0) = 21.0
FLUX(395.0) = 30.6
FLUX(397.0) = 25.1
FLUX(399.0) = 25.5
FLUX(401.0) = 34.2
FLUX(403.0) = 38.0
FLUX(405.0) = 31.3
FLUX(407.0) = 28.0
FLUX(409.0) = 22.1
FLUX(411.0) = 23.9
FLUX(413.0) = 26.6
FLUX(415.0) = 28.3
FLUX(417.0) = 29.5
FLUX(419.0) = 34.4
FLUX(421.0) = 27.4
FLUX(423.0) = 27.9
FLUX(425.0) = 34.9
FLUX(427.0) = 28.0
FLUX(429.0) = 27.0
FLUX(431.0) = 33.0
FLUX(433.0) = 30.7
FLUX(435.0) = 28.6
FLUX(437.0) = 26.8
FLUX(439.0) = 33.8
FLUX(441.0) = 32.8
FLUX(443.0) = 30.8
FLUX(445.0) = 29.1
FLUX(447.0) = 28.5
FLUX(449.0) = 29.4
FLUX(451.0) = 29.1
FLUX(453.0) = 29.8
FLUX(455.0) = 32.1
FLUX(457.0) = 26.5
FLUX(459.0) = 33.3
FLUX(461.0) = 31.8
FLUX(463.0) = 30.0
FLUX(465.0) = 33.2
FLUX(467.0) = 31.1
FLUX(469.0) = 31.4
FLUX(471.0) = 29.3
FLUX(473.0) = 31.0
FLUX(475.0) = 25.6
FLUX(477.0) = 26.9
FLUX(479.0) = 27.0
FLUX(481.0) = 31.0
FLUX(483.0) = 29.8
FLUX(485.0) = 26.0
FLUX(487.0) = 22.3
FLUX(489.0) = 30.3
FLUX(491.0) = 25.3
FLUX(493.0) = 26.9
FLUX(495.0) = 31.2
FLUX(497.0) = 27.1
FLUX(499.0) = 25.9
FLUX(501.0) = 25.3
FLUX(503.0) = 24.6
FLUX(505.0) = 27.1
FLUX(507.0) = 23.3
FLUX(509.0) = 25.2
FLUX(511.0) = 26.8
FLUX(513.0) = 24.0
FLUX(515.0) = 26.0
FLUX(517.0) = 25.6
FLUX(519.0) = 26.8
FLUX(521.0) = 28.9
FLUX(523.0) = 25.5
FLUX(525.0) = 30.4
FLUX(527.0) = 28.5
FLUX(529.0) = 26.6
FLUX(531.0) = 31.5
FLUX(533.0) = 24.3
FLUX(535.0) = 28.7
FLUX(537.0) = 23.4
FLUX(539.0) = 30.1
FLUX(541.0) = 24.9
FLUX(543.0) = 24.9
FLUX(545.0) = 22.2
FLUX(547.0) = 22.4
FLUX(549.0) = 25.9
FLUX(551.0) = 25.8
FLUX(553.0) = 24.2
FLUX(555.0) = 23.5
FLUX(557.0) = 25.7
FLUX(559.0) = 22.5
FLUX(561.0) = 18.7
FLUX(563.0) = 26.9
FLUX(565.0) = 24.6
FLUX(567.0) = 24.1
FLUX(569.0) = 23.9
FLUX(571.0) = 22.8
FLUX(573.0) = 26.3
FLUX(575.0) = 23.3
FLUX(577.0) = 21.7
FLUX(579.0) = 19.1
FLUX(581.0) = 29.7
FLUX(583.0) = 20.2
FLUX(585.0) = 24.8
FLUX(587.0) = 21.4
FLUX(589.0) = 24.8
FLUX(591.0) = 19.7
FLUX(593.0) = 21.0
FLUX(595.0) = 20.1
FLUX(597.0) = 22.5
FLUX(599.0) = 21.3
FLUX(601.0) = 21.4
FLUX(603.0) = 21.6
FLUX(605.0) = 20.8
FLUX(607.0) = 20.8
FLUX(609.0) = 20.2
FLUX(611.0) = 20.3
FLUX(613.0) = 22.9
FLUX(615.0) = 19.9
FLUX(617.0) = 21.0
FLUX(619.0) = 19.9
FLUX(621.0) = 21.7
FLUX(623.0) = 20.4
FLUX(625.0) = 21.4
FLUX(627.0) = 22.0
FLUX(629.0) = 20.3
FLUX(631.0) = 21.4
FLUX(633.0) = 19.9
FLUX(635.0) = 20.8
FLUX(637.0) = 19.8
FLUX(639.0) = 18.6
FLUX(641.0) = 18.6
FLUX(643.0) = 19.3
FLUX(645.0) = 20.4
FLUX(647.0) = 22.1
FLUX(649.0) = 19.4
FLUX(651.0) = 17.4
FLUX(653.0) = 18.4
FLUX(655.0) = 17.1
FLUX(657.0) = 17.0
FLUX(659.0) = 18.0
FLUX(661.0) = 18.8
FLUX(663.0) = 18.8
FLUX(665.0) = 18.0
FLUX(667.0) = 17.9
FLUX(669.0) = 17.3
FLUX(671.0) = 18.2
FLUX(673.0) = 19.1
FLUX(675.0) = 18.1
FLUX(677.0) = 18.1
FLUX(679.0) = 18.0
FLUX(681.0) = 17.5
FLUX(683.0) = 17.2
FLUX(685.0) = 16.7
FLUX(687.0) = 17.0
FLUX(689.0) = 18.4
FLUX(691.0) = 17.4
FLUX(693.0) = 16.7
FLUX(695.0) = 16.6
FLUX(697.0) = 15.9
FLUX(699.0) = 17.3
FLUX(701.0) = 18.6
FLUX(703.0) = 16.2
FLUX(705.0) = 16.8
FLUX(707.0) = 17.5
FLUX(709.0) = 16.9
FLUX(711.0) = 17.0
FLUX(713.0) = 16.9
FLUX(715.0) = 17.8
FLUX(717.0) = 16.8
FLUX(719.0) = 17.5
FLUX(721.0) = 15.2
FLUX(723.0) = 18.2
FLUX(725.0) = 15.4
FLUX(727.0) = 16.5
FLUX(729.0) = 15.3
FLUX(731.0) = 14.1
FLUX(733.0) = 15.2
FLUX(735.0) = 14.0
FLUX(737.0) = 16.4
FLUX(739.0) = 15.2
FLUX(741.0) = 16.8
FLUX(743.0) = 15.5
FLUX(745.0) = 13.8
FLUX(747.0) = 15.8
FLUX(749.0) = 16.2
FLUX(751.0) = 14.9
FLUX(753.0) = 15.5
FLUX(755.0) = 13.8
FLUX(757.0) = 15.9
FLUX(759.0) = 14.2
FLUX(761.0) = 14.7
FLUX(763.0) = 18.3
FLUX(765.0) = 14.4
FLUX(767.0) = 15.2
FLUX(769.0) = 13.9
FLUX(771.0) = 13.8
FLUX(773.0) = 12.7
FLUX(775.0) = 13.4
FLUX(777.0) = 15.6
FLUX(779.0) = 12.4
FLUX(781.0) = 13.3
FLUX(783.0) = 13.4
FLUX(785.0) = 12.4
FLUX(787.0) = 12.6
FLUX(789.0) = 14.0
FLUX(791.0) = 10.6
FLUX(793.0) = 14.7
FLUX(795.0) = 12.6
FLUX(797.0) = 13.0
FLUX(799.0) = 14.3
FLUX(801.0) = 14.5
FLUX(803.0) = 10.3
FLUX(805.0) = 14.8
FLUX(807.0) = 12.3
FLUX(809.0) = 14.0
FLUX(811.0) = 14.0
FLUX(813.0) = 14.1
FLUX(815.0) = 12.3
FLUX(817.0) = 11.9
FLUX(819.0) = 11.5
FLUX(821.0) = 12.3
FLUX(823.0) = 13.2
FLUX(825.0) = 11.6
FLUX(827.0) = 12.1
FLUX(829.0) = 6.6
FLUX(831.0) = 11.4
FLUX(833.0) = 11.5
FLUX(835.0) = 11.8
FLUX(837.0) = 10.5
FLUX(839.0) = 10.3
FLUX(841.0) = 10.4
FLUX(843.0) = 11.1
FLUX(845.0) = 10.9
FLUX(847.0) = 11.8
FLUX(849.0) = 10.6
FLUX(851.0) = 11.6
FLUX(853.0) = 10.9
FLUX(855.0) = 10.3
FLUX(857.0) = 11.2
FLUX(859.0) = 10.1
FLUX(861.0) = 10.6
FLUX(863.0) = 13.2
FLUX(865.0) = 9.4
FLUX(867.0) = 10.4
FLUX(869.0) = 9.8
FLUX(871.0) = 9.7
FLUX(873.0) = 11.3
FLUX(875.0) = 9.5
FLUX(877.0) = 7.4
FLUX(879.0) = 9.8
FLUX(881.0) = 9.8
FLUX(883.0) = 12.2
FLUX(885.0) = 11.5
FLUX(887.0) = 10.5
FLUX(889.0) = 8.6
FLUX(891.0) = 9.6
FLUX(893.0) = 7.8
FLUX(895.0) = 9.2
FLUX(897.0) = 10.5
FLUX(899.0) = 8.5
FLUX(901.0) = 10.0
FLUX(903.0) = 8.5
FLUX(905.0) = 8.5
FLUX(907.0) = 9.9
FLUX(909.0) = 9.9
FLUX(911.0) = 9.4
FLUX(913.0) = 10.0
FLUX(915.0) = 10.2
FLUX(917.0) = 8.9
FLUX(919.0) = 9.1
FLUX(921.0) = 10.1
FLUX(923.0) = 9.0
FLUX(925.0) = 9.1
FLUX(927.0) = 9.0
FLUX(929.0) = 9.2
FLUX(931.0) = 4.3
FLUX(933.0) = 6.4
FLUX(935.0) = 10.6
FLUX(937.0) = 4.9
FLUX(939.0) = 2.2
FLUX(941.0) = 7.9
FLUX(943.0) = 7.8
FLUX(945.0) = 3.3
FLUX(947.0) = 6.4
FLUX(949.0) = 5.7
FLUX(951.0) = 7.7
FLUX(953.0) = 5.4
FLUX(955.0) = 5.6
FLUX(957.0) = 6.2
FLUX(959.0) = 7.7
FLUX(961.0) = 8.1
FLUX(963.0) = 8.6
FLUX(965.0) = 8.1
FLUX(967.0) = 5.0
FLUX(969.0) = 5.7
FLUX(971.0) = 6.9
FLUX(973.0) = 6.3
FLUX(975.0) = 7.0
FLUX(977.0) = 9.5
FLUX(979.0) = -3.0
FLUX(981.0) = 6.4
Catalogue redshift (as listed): 0.000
